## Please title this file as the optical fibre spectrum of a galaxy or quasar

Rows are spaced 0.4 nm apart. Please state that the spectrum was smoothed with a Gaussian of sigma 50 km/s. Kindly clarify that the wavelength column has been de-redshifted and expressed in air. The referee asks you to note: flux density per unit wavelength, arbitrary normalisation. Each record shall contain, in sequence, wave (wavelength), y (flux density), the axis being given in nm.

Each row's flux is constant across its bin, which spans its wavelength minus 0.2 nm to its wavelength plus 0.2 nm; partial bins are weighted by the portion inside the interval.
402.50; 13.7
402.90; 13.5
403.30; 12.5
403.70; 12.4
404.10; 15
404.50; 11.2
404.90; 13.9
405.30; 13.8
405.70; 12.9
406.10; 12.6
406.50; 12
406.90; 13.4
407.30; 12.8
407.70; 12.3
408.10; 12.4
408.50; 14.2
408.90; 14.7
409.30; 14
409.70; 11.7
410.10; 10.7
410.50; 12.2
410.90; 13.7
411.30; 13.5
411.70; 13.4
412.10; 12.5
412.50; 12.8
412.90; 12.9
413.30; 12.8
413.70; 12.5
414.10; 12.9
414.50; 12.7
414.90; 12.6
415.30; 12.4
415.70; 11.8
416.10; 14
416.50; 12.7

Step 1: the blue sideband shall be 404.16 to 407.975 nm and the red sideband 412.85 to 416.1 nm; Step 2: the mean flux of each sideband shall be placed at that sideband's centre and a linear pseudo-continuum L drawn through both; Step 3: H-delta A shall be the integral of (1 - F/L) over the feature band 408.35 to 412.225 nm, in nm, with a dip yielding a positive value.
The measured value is -0.095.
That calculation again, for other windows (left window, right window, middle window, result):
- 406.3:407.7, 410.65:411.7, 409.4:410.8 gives 0.15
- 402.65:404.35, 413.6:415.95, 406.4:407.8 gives 0.04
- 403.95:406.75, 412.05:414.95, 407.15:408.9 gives -0.03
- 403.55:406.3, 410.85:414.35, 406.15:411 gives 0.09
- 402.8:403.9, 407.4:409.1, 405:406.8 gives 0.02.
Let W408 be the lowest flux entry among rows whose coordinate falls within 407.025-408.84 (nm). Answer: 12.3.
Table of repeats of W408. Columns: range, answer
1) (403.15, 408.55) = 11.2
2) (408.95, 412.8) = 10.7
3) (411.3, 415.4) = 12.4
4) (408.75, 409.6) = 14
